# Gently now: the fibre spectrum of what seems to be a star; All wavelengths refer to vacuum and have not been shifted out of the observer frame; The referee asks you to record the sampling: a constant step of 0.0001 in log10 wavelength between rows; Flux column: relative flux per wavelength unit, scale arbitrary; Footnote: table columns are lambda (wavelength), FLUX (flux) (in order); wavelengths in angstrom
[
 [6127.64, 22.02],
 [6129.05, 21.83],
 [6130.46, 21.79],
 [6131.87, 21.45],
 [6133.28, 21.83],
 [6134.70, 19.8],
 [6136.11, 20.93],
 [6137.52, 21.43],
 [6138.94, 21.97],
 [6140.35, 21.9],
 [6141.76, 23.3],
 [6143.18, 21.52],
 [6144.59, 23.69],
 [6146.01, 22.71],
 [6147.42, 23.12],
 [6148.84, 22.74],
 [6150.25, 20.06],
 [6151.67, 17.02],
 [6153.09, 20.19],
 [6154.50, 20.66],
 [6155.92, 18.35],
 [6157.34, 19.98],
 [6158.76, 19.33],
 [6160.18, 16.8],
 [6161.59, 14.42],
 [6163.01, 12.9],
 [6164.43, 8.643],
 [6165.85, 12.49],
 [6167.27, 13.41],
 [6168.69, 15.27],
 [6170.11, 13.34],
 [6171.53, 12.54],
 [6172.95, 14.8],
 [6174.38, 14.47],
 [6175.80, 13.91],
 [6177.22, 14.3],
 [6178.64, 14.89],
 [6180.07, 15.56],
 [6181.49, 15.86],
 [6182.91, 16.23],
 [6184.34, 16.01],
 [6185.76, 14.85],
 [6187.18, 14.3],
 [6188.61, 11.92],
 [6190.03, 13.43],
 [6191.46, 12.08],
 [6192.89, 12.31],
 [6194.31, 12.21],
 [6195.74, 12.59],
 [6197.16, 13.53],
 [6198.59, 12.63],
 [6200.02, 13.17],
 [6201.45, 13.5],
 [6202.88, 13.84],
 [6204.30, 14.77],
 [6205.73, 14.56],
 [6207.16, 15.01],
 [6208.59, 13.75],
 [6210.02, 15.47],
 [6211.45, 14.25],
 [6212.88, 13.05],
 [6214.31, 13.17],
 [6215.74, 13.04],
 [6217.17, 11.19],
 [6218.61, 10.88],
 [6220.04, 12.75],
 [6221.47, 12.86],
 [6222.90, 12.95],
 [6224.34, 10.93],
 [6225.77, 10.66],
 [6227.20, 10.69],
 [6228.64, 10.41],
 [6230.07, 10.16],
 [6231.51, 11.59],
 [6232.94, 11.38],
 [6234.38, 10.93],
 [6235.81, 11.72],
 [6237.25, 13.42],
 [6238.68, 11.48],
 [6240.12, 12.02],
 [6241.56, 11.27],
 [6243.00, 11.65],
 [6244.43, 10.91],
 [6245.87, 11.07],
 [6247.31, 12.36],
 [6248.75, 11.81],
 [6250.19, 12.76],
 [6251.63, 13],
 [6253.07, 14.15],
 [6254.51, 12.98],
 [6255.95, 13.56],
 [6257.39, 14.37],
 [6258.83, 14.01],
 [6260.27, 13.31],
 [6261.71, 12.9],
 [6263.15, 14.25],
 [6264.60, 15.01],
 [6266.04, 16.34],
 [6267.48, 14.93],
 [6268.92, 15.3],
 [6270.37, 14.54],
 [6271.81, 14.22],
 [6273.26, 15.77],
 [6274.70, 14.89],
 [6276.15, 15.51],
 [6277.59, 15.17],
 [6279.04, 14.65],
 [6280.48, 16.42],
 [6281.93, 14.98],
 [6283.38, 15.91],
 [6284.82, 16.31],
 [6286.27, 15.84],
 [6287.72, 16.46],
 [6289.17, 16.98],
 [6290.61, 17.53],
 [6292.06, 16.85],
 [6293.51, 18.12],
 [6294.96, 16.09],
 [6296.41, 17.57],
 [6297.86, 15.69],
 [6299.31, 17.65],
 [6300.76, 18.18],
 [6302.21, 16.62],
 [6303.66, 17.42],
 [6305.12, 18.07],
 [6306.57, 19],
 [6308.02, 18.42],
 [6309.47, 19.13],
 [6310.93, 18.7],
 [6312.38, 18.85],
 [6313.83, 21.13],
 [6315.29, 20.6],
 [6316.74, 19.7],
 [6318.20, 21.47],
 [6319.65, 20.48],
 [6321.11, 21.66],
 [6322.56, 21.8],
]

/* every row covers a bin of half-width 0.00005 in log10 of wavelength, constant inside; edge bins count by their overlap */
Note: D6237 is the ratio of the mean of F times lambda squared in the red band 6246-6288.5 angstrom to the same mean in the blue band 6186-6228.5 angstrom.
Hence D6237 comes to 1.1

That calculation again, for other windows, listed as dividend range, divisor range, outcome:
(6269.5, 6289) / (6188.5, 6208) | 1.19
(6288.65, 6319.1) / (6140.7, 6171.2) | 1.06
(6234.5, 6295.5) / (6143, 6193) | 0.91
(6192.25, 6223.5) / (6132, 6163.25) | 0.66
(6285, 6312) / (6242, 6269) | 1.33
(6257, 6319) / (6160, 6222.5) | 1.26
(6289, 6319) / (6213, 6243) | 1.60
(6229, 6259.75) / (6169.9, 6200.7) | 0.90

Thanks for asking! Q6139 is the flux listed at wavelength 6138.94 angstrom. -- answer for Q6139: 21.97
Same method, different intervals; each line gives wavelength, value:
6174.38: 14.47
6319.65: 20.48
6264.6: 15.01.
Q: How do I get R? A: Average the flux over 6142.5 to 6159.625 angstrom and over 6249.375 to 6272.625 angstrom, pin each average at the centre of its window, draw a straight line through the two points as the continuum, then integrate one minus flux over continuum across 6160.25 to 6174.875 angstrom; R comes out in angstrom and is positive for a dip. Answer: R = 4.7 angstrom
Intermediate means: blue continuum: 20.7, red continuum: 14.1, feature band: 13.4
